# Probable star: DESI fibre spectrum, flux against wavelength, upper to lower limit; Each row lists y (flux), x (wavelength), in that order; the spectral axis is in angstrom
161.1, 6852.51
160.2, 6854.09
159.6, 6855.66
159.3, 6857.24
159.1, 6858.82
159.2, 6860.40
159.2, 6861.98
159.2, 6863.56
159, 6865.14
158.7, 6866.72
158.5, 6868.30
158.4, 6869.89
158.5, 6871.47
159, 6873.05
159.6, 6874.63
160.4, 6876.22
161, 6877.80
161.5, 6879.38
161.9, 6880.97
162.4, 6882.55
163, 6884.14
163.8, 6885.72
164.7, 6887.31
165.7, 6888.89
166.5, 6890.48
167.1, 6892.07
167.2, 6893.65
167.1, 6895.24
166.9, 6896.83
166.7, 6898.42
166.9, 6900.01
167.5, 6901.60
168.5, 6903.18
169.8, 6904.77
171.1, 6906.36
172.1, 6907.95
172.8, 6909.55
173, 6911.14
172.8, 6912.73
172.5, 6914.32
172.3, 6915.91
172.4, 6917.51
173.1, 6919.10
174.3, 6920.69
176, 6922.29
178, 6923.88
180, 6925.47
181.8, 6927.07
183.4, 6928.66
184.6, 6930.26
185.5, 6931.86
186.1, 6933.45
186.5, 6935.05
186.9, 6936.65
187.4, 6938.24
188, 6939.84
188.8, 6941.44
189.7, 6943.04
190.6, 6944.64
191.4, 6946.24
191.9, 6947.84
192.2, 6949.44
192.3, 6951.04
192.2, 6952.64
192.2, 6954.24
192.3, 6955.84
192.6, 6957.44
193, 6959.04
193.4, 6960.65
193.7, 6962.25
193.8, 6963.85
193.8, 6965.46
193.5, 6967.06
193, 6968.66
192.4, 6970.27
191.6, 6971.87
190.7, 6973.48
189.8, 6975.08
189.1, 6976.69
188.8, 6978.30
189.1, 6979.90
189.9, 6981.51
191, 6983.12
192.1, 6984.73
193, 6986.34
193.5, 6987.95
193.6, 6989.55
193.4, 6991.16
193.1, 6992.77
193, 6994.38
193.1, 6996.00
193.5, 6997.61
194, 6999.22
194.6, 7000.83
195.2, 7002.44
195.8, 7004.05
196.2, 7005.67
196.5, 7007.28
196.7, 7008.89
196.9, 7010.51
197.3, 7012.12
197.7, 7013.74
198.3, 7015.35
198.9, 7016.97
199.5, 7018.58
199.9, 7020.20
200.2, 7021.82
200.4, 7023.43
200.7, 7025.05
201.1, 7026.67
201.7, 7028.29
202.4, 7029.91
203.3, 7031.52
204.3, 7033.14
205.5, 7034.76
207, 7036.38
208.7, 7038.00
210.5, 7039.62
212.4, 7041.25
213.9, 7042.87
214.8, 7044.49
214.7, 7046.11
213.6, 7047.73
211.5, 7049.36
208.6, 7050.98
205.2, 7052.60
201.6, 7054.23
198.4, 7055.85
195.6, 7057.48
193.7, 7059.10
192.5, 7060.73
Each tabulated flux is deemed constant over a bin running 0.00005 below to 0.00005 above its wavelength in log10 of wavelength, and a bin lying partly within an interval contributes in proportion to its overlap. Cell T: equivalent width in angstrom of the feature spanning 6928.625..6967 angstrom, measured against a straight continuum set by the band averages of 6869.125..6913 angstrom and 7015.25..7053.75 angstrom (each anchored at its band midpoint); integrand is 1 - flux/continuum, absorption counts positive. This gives -1.9 angstrom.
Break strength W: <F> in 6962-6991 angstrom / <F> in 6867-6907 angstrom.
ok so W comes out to 1.17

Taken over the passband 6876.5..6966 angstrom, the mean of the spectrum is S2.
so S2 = 178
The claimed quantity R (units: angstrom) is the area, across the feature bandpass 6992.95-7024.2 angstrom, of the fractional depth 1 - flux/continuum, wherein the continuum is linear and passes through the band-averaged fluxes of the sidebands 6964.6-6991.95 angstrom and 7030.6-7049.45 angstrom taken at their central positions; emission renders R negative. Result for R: 0.6 angstrom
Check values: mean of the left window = 192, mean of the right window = 210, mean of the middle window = 197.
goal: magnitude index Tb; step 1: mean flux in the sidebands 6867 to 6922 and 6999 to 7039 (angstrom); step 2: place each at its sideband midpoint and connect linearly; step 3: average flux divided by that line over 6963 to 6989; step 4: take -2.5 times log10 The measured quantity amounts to -0.02 mag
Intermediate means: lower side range 166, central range 192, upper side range 200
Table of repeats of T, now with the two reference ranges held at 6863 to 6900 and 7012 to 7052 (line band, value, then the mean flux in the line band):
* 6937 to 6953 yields -0.9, 190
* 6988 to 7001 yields 0.1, 194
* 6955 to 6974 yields -0.7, 193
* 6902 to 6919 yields -0.1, 172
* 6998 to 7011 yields 0.1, 196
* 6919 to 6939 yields -0.7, 182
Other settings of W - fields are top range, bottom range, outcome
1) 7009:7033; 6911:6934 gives 1.12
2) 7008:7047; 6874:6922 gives 1.22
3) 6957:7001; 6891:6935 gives 1.11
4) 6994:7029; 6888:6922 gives 1.16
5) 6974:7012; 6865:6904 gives 1.18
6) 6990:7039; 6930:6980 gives 1.04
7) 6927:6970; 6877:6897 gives 1.16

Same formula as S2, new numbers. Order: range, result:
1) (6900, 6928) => 173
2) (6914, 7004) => 189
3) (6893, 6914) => 169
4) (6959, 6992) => 192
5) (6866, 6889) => 161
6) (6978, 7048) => 199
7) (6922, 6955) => 187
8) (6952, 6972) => 193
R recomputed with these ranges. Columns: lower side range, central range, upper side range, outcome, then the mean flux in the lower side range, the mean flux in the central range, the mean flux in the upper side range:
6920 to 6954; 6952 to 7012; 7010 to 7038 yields 0.28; 186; 193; 201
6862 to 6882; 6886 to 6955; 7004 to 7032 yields -2.03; 160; 178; 199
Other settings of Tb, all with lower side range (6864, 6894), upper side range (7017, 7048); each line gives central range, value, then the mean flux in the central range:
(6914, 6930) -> -0.016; 177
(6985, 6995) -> 0.001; 193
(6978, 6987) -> 0.004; 191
